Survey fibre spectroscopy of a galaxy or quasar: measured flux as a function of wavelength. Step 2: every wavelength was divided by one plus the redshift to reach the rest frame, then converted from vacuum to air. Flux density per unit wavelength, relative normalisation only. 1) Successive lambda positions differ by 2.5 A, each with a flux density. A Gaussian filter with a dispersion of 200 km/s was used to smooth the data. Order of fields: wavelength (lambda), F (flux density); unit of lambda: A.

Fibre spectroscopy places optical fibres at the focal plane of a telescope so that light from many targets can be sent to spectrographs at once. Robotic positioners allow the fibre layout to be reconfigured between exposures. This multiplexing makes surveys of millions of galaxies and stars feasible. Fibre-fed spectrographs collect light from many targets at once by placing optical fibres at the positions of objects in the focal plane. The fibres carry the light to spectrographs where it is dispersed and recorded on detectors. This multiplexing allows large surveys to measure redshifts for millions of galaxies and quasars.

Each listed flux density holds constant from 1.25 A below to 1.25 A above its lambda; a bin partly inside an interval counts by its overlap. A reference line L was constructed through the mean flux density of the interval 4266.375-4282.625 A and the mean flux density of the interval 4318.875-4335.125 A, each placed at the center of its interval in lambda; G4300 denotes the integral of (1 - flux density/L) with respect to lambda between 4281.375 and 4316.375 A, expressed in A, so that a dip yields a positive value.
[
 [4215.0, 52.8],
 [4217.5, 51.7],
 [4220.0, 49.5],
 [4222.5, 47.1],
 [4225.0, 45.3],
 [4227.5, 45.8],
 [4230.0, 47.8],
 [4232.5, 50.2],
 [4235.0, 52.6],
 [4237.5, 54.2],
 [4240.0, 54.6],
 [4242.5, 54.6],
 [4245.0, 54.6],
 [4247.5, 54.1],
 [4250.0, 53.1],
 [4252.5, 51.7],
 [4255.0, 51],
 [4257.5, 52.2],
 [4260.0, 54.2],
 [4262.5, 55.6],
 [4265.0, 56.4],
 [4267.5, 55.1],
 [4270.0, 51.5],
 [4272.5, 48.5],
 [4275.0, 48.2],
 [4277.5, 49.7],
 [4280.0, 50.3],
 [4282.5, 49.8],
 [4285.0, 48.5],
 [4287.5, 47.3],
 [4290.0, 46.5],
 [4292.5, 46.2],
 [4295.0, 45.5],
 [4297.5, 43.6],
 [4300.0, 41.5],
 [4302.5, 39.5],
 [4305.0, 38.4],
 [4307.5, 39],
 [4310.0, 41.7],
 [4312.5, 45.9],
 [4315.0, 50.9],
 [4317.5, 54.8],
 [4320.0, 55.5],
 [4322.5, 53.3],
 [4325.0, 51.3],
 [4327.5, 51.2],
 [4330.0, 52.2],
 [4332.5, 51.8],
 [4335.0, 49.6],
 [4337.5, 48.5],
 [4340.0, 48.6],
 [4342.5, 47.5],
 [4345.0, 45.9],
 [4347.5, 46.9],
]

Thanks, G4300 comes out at 4.6 A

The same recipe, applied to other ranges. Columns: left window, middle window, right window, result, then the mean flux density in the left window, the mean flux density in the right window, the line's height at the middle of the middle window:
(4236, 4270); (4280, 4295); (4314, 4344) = 1.4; 53.9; 51.2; 52.7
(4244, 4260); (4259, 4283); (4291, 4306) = -1.6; 52.9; 42.6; 48.7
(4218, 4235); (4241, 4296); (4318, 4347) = -2.3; 48.2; 50.5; 49.1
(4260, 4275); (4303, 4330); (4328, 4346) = 1.2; 53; 49.3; 50.4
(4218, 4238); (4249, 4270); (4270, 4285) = -1.8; 49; 49.4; 49.3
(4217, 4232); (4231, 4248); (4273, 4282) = -1.8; 47.8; 49.4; 48.2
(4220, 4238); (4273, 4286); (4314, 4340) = 0.3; 48.8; 51.8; 50.3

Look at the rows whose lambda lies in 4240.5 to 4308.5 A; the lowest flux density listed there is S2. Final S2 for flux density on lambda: 38.4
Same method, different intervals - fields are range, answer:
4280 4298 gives 43.6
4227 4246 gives 45.8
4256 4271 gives 51.5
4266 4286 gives 48.2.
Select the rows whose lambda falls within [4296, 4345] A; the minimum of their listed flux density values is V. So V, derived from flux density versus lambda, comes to 38.4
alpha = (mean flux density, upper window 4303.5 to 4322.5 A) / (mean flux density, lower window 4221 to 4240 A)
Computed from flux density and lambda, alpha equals 1.0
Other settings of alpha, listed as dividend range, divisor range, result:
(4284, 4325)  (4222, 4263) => 0.90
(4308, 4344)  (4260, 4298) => 1.00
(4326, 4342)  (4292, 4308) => 1.20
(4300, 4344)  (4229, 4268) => 0.90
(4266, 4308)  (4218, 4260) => 0.91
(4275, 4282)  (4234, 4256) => 0.93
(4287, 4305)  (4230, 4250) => 0.82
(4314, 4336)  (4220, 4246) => 1.03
